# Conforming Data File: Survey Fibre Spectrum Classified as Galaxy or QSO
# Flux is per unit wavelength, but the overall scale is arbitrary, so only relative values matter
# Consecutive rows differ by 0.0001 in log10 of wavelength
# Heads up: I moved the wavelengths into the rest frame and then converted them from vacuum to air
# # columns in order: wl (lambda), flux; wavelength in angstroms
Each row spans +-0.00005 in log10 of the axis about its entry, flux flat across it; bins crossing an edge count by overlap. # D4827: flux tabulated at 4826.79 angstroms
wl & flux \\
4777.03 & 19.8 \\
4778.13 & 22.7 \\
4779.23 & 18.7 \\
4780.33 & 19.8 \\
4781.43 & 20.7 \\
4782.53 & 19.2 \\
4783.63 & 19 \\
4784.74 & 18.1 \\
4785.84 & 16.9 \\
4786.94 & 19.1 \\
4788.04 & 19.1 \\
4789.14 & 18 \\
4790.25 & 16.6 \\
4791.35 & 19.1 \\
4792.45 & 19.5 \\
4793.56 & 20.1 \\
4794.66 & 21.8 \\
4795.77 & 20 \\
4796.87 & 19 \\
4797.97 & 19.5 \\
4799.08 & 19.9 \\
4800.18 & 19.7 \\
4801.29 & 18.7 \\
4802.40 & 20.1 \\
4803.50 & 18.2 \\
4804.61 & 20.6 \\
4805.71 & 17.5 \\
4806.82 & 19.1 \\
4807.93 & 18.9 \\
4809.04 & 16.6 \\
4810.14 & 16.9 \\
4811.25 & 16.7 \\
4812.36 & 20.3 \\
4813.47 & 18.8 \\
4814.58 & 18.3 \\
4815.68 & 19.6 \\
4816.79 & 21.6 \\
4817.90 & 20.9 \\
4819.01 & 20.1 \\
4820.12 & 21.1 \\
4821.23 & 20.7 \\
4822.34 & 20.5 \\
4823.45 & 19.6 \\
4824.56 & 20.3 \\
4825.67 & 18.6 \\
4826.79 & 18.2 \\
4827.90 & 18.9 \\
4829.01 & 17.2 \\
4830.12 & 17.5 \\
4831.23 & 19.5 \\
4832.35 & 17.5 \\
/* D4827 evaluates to 18.2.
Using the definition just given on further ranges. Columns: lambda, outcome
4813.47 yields 18.8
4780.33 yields 19.8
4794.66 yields 21.8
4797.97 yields 19.5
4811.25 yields 16.7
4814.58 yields 18.3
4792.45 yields 19.5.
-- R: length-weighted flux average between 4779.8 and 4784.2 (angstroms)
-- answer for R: 19.6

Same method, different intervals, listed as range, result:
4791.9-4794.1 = 19.8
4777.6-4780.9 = 20.4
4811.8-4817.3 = 19.7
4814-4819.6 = 20.1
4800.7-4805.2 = 19.4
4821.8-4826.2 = 19.8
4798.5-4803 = 19.6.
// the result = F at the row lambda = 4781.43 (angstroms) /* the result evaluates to 20.7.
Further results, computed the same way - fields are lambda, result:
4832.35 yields 17.5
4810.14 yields 16.9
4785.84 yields 16.9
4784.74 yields 18.1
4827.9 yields 18.9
